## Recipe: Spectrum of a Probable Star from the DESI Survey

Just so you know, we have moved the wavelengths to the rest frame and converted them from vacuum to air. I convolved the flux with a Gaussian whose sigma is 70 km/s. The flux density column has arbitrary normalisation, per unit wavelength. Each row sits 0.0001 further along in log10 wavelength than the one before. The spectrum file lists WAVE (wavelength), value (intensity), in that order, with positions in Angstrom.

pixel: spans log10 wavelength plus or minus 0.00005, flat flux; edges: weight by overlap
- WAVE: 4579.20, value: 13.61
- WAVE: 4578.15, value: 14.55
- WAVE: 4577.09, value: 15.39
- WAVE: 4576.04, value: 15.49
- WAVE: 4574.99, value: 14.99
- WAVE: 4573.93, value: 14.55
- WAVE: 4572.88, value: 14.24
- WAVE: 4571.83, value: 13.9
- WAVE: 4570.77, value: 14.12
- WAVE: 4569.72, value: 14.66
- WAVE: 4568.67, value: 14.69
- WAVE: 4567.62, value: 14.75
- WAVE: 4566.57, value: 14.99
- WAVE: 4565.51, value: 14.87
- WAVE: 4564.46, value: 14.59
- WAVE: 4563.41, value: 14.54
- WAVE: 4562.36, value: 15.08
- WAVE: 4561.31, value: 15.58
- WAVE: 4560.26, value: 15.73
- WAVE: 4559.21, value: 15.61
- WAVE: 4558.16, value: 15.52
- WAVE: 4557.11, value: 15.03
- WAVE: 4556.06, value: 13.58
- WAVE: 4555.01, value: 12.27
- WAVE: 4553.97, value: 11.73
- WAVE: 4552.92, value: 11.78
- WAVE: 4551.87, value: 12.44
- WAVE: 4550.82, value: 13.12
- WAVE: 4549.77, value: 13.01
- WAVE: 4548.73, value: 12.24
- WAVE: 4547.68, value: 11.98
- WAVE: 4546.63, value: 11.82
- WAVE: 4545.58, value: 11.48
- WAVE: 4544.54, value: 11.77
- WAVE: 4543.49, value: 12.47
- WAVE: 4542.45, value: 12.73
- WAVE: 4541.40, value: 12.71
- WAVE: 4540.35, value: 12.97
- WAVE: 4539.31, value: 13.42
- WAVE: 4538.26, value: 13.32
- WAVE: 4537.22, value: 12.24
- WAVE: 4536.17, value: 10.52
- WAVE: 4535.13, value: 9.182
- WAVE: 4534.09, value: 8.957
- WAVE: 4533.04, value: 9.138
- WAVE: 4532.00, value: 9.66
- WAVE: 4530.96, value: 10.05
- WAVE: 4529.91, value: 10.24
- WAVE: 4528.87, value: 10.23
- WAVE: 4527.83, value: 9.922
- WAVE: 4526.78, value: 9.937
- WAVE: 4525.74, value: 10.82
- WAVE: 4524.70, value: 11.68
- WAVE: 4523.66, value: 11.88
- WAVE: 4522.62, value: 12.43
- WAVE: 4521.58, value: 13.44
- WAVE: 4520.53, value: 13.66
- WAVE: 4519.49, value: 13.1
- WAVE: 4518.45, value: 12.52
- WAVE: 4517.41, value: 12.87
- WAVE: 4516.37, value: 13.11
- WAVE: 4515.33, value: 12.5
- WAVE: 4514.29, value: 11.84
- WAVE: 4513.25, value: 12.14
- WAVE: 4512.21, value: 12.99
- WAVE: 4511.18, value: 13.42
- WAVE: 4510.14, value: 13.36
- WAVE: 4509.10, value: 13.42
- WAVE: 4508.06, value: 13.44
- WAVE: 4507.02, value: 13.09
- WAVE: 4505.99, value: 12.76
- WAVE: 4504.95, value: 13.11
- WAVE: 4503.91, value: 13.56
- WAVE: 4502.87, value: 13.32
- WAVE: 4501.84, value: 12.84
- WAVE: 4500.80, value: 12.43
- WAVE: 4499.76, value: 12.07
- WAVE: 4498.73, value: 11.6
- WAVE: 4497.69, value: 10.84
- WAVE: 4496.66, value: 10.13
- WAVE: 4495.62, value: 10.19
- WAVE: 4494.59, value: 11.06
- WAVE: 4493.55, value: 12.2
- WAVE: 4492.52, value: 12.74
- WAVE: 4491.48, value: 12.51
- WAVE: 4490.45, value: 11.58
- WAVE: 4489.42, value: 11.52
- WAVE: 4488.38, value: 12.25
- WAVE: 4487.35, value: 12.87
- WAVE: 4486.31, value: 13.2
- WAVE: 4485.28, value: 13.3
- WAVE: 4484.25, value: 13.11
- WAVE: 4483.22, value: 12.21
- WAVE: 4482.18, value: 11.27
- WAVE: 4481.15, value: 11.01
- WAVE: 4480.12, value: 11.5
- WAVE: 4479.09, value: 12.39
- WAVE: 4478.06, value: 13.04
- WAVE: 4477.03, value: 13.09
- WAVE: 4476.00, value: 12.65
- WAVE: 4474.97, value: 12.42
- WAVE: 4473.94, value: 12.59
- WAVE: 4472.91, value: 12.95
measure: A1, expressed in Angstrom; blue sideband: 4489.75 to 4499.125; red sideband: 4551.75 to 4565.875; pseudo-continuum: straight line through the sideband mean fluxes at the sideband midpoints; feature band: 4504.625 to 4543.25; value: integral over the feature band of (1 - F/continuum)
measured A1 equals 2.13 Angstrom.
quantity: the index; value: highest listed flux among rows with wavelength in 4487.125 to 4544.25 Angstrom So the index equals 13.66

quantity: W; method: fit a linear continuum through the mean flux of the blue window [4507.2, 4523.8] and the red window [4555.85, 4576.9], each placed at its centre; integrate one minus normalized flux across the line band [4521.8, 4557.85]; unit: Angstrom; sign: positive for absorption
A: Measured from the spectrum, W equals 5.6 Angstrom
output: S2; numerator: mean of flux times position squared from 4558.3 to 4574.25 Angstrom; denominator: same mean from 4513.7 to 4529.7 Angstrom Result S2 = 1.26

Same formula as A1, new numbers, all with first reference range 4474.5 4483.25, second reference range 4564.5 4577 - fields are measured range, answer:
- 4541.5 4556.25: 1.9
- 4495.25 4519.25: 0.8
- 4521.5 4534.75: 2.9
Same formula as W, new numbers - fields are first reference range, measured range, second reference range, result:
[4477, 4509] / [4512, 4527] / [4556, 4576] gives 0.9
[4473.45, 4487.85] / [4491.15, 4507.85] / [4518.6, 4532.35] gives -0.2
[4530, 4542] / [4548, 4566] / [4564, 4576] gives -0.8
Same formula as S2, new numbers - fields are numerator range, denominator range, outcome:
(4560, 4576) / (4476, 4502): 1.27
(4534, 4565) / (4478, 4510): 1.08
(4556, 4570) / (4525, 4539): 1.46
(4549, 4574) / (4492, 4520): 1.16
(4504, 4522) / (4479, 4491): 1.08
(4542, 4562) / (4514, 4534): 1.16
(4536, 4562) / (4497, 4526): 1.05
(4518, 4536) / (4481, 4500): 0.94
